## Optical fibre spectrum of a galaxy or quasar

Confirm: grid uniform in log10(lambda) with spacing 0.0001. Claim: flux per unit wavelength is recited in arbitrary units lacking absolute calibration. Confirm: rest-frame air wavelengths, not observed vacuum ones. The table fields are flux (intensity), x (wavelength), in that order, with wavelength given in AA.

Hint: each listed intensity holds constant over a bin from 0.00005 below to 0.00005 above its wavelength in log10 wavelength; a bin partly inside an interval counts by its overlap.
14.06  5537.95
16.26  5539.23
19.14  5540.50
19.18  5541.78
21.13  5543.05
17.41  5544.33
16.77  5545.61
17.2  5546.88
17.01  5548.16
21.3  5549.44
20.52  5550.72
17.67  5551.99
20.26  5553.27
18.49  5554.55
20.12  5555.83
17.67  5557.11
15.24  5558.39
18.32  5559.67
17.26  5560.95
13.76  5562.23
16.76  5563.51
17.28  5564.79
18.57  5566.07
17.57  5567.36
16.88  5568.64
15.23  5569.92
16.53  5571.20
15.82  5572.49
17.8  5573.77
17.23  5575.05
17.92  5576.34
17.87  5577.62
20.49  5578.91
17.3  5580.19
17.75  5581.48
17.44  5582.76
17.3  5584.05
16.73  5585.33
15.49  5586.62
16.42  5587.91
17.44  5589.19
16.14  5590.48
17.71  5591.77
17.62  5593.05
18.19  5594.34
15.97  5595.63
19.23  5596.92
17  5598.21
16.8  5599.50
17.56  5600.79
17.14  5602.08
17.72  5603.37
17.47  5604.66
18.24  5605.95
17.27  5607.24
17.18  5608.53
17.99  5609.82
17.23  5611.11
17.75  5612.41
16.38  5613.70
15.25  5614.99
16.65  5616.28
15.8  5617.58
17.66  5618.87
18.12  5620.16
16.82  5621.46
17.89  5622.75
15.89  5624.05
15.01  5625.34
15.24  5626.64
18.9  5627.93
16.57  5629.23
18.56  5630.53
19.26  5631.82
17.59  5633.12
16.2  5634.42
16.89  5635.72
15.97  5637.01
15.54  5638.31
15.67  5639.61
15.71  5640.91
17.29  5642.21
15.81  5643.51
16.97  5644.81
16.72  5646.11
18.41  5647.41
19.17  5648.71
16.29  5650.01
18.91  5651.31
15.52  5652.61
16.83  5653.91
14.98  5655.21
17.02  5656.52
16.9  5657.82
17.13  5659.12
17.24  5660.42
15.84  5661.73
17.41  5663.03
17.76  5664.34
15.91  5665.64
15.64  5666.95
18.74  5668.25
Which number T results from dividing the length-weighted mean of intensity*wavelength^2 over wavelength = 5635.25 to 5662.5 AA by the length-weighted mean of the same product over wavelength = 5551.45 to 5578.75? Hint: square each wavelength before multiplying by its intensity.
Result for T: 0.99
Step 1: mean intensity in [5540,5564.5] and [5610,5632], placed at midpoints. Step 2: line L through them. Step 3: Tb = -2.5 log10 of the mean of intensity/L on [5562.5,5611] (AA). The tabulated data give 0.02 mag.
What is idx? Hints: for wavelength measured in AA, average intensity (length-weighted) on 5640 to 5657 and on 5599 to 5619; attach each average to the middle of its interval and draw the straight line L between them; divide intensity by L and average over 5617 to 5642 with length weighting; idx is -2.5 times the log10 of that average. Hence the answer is 0.011 mag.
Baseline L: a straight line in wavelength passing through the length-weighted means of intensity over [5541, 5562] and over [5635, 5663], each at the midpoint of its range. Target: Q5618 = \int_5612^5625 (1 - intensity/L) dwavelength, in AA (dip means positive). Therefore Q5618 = 0.4 AA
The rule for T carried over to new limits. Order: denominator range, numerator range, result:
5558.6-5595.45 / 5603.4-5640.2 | 1.01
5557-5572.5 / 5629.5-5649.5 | 1.05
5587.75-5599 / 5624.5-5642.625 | 0.98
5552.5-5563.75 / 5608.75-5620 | 0.98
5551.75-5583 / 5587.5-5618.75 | 1.00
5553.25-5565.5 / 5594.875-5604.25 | 1.01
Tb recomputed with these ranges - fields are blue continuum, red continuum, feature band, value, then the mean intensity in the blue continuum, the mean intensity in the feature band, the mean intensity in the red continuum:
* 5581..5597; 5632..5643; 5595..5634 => -0.027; 17.1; 17.2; 16.5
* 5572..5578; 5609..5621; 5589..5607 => -0.019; 17.4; 17.4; 17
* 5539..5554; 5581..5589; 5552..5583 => 0.014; 18.7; 17.5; 16.9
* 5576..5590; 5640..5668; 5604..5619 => 0.009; 17.4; 17.1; 16.8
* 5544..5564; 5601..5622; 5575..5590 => 0.006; 17.9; 17.4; 17.2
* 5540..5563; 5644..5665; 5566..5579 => 0.045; 18.2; 17.3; 17.1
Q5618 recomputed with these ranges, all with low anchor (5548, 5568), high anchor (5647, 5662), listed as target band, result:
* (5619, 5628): 0.3 AA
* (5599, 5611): 0.0 AA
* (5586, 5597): 0.4 AA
